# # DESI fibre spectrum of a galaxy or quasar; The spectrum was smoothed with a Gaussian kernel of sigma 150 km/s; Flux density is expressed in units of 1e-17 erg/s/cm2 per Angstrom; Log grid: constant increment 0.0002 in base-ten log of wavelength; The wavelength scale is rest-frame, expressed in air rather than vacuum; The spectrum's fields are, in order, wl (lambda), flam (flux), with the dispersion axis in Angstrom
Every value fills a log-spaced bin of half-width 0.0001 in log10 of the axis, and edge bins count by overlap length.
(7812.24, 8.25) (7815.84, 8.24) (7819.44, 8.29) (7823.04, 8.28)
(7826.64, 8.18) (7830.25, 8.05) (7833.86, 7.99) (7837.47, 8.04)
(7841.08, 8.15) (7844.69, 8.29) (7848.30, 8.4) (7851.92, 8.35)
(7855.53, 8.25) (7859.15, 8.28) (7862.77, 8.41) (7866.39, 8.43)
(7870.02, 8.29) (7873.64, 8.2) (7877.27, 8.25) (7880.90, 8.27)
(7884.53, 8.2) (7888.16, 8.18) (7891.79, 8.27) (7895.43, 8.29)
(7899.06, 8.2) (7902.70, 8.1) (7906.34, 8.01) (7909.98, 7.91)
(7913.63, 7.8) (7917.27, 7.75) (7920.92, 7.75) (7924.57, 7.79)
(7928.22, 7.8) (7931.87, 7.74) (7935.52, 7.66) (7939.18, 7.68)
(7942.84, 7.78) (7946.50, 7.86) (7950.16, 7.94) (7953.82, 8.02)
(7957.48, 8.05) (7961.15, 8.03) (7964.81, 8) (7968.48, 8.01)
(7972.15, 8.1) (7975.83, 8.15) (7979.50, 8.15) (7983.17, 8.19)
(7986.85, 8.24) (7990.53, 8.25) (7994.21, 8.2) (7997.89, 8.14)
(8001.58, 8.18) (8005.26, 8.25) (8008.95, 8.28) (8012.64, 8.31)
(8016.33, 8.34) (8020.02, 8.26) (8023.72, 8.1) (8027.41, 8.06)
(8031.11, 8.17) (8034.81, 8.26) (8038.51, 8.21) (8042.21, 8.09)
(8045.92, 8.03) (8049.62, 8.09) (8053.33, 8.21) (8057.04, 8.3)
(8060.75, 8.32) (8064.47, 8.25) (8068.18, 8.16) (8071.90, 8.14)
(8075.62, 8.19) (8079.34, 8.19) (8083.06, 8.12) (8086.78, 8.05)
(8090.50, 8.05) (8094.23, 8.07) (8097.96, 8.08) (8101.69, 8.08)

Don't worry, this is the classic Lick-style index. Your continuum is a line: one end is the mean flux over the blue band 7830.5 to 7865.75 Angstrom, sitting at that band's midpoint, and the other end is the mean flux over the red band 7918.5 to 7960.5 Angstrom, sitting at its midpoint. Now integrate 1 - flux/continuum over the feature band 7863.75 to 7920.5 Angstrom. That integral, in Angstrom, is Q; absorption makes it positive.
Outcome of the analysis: -0.67 Angstrom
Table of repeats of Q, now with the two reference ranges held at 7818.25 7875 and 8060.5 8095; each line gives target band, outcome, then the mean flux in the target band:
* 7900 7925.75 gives 1.03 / 7.88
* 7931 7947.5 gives 0.94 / 7.74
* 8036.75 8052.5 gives 0.10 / 8.11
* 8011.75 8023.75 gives -0.14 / 8.27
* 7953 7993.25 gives 0.39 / 8.11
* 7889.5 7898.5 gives -0.04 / 8.27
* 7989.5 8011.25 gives -0.10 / 8.22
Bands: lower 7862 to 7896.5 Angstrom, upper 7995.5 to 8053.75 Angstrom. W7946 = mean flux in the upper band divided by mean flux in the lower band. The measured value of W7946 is 1.0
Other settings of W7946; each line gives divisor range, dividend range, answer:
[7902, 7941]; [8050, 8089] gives 1.05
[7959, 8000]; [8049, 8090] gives 1.01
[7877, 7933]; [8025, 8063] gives 1.02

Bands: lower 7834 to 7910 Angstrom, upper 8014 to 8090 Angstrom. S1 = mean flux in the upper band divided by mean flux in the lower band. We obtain 1.0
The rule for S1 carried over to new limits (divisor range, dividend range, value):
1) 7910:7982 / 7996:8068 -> 1.04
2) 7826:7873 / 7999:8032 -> 1.00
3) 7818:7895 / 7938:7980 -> 0.97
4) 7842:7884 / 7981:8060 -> 0.99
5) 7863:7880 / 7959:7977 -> 0.97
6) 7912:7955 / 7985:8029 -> 1.05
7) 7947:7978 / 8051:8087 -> 1.02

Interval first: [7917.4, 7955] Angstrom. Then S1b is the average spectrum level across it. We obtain 7.79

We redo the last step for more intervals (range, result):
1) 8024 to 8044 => 8.16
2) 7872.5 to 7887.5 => 8.23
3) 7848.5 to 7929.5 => 8.13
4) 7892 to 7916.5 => 8.05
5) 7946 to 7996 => 8.09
